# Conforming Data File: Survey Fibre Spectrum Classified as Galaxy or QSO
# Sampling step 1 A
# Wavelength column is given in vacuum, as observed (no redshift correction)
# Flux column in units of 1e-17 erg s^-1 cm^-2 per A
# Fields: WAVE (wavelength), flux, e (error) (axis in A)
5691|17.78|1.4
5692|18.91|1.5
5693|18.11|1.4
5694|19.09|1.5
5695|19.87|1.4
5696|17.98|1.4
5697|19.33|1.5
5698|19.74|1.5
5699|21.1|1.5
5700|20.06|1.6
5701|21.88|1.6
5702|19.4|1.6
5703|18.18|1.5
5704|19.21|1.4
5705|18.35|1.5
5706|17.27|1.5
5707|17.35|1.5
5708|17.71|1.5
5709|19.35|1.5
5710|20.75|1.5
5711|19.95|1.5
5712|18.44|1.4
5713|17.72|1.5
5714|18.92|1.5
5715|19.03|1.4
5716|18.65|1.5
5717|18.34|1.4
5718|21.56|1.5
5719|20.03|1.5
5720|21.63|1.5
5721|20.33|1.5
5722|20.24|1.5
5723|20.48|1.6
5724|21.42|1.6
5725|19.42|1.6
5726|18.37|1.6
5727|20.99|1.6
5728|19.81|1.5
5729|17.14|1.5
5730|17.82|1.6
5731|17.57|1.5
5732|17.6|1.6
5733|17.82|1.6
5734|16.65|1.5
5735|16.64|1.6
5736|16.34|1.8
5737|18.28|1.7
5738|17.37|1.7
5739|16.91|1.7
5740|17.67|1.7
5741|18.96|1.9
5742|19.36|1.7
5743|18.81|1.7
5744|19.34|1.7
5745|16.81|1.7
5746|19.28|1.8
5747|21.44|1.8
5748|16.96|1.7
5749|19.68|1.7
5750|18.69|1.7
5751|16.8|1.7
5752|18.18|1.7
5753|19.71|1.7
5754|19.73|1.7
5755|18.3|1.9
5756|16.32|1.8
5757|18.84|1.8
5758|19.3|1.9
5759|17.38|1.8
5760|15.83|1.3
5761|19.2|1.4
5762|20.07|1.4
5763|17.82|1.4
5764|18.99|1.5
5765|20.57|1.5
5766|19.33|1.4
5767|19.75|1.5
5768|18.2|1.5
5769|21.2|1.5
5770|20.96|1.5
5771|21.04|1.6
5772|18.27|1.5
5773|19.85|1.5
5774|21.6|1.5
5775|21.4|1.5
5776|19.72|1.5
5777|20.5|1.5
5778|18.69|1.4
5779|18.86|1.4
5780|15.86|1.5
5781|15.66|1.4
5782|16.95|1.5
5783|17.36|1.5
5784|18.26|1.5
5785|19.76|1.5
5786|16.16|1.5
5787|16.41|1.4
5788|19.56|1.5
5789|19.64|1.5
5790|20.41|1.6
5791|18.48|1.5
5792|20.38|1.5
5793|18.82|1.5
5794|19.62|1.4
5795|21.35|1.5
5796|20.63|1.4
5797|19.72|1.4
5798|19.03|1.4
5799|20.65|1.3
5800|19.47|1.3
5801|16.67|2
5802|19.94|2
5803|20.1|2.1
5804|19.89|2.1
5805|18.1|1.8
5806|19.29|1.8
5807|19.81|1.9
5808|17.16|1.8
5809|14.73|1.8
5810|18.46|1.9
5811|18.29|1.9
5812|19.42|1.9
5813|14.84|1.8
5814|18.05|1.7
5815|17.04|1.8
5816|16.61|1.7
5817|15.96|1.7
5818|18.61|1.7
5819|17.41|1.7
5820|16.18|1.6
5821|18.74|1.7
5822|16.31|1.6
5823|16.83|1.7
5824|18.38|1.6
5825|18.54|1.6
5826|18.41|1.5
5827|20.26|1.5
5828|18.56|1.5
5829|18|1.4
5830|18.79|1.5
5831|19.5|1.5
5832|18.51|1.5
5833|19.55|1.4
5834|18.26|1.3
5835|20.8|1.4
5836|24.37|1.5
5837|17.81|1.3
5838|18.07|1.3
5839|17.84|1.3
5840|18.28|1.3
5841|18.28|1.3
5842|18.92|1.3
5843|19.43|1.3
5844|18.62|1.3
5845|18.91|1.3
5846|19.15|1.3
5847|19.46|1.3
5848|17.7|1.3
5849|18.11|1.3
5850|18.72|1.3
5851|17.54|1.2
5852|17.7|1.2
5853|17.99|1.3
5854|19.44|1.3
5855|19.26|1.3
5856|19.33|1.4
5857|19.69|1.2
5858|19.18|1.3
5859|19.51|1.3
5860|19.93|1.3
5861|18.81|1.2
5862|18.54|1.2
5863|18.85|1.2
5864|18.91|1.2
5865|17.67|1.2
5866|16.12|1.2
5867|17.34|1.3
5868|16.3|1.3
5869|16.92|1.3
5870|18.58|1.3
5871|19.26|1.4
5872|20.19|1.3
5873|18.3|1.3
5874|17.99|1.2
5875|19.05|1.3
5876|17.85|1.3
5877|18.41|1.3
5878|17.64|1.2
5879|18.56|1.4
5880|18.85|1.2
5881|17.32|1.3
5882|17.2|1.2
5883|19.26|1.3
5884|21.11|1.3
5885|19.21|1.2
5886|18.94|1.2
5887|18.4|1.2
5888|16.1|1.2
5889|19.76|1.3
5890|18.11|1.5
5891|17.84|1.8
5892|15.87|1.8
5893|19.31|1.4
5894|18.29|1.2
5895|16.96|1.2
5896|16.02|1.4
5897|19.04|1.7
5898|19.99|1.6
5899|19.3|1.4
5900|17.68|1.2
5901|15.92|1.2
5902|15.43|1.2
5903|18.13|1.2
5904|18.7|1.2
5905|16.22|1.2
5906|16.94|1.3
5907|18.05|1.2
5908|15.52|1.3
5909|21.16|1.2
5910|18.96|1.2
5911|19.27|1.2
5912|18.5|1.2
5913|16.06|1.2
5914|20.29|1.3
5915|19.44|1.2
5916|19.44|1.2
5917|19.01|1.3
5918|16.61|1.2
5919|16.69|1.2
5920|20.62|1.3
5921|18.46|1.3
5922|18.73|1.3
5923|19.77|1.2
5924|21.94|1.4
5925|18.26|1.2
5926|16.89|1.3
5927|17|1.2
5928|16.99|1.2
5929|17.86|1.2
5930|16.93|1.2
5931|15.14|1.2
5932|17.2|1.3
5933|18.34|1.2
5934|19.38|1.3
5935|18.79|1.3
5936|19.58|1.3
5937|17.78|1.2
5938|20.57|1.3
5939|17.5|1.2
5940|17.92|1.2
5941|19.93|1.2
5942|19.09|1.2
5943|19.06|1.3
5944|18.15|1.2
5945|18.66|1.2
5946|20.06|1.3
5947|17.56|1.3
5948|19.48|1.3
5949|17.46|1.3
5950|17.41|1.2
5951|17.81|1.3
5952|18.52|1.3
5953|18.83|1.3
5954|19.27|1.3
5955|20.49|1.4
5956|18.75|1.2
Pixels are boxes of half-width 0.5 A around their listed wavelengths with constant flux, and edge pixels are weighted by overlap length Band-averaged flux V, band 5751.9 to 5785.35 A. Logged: 18.9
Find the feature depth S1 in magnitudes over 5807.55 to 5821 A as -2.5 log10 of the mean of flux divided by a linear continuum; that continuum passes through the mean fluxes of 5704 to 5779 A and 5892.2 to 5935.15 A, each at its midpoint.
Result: 0.08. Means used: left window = 18.9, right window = 18.1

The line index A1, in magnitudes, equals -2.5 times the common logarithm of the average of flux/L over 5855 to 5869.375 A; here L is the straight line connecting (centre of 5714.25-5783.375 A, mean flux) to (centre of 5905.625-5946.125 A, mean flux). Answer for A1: 0.01 mag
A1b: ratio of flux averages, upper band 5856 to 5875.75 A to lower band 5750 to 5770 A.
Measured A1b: 1.0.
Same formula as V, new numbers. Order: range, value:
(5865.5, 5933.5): 18.1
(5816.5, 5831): 18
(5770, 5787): 18.7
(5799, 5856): 18.4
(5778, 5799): 18.7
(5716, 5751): 18.8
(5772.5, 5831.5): 18.5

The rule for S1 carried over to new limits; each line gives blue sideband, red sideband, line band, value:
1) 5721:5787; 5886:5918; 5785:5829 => 0.00 mag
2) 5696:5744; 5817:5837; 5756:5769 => 0.00 mag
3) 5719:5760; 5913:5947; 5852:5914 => 0.02 mag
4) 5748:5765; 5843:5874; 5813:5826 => 0.07 mag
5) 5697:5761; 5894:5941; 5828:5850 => -0.03 mag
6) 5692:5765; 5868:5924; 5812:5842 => 0.01 mag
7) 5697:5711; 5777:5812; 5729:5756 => 0.05 mag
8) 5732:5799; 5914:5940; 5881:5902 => 0.02 mag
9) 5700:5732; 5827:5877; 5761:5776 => -0.05 mag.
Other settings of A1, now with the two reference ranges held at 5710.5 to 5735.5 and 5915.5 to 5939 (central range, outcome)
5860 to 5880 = 0.018 mag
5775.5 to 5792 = 0.030 mag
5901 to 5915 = 0.028 mag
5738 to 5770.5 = 0.012 mag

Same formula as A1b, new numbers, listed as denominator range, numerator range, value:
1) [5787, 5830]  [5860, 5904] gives 0.98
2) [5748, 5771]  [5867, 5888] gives 0.97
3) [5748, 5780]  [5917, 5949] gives 0.96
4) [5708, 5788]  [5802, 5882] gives 0.98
